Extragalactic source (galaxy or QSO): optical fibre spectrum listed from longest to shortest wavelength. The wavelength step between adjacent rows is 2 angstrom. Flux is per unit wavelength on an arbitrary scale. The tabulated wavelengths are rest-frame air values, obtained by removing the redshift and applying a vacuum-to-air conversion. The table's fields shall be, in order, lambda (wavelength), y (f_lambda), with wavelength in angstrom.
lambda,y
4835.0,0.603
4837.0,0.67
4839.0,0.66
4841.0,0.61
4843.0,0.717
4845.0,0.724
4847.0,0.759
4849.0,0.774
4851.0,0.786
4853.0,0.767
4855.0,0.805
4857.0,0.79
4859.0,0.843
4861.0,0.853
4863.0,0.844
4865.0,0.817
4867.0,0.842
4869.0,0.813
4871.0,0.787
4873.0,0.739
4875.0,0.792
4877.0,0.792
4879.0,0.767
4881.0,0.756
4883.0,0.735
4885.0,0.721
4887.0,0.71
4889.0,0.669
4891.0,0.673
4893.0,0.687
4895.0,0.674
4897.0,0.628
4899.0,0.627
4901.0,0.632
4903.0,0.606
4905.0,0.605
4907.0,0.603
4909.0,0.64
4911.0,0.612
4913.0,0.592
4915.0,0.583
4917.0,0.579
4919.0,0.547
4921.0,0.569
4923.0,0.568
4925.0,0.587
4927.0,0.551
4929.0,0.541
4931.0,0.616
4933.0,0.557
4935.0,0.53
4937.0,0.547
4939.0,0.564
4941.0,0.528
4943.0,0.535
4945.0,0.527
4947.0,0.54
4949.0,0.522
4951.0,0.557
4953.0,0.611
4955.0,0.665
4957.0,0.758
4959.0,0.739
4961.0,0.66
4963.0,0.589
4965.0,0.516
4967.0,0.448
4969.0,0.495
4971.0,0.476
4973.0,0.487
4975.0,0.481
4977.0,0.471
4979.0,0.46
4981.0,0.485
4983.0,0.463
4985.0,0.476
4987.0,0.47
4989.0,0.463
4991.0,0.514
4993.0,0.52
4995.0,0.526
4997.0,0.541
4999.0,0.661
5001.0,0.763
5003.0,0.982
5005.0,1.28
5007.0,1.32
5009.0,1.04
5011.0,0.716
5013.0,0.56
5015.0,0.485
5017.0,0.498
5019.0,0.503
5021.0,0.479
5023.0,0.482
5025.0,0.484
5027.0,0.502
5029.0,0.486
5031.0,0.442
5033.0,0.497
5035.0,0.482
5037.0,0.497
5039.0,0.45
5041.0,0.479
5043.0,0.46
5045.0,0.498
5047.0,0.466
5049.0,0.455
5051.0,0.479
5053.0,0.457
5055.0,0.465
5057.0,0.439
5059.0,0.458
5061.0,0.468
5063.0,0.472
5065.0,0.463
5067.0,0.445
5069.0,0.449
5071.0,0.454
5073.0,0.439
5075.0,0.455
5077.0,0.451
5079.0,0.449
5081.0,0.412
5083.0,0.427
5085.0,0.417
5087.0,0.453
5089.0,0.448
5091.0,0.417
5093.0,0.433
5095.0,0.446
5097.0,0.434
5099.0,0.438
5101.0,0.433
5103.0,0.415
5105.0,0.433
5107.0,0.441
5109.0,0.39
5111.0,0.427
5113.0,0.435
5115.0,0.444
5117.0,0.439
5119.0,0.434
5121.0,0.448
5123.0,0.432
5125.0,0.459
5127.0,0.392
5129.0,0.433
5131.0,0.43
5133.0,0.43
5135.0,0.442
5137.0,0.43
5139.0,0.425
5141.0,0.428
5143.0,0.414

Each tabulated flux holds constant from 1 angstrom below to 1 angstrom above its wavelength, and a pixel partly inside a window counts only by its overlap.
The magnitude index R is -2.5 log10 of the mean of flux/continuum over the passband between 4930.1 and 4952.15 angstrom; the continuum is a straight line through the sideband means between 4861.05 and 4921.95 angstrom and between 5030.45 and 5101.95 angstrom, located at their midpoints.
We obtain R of 0.14 mag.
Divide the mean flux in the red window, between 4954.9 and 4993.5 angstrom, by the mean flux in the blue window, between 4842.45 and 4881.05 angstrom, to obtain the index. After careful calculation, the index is 0.67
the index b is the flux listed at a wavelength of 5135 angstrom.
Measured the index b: 0.442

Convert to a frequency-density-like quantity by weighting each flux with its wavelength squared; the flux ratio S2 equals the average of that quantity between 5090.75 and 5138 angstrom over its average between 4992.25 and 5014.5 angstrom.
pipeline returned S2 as 0.6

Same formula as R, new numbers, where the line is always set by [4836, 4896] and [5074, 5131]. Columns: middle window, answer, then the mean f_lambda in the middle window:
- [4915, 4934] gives 0.18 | 0.569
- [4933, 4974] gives 0.13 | 0.565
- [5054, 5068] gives 0.07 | 0.459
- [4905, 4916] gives 0.15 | 0.606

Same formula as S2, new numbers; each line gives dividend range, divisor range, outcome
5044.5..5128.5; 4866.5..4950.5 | 0.75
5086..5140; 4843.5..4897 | 0.63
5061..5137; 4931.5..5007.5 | 0.77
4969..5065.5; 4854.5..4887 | 0.74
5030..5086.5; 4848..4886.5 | 0.63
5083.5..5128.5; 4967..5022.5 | 0.74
